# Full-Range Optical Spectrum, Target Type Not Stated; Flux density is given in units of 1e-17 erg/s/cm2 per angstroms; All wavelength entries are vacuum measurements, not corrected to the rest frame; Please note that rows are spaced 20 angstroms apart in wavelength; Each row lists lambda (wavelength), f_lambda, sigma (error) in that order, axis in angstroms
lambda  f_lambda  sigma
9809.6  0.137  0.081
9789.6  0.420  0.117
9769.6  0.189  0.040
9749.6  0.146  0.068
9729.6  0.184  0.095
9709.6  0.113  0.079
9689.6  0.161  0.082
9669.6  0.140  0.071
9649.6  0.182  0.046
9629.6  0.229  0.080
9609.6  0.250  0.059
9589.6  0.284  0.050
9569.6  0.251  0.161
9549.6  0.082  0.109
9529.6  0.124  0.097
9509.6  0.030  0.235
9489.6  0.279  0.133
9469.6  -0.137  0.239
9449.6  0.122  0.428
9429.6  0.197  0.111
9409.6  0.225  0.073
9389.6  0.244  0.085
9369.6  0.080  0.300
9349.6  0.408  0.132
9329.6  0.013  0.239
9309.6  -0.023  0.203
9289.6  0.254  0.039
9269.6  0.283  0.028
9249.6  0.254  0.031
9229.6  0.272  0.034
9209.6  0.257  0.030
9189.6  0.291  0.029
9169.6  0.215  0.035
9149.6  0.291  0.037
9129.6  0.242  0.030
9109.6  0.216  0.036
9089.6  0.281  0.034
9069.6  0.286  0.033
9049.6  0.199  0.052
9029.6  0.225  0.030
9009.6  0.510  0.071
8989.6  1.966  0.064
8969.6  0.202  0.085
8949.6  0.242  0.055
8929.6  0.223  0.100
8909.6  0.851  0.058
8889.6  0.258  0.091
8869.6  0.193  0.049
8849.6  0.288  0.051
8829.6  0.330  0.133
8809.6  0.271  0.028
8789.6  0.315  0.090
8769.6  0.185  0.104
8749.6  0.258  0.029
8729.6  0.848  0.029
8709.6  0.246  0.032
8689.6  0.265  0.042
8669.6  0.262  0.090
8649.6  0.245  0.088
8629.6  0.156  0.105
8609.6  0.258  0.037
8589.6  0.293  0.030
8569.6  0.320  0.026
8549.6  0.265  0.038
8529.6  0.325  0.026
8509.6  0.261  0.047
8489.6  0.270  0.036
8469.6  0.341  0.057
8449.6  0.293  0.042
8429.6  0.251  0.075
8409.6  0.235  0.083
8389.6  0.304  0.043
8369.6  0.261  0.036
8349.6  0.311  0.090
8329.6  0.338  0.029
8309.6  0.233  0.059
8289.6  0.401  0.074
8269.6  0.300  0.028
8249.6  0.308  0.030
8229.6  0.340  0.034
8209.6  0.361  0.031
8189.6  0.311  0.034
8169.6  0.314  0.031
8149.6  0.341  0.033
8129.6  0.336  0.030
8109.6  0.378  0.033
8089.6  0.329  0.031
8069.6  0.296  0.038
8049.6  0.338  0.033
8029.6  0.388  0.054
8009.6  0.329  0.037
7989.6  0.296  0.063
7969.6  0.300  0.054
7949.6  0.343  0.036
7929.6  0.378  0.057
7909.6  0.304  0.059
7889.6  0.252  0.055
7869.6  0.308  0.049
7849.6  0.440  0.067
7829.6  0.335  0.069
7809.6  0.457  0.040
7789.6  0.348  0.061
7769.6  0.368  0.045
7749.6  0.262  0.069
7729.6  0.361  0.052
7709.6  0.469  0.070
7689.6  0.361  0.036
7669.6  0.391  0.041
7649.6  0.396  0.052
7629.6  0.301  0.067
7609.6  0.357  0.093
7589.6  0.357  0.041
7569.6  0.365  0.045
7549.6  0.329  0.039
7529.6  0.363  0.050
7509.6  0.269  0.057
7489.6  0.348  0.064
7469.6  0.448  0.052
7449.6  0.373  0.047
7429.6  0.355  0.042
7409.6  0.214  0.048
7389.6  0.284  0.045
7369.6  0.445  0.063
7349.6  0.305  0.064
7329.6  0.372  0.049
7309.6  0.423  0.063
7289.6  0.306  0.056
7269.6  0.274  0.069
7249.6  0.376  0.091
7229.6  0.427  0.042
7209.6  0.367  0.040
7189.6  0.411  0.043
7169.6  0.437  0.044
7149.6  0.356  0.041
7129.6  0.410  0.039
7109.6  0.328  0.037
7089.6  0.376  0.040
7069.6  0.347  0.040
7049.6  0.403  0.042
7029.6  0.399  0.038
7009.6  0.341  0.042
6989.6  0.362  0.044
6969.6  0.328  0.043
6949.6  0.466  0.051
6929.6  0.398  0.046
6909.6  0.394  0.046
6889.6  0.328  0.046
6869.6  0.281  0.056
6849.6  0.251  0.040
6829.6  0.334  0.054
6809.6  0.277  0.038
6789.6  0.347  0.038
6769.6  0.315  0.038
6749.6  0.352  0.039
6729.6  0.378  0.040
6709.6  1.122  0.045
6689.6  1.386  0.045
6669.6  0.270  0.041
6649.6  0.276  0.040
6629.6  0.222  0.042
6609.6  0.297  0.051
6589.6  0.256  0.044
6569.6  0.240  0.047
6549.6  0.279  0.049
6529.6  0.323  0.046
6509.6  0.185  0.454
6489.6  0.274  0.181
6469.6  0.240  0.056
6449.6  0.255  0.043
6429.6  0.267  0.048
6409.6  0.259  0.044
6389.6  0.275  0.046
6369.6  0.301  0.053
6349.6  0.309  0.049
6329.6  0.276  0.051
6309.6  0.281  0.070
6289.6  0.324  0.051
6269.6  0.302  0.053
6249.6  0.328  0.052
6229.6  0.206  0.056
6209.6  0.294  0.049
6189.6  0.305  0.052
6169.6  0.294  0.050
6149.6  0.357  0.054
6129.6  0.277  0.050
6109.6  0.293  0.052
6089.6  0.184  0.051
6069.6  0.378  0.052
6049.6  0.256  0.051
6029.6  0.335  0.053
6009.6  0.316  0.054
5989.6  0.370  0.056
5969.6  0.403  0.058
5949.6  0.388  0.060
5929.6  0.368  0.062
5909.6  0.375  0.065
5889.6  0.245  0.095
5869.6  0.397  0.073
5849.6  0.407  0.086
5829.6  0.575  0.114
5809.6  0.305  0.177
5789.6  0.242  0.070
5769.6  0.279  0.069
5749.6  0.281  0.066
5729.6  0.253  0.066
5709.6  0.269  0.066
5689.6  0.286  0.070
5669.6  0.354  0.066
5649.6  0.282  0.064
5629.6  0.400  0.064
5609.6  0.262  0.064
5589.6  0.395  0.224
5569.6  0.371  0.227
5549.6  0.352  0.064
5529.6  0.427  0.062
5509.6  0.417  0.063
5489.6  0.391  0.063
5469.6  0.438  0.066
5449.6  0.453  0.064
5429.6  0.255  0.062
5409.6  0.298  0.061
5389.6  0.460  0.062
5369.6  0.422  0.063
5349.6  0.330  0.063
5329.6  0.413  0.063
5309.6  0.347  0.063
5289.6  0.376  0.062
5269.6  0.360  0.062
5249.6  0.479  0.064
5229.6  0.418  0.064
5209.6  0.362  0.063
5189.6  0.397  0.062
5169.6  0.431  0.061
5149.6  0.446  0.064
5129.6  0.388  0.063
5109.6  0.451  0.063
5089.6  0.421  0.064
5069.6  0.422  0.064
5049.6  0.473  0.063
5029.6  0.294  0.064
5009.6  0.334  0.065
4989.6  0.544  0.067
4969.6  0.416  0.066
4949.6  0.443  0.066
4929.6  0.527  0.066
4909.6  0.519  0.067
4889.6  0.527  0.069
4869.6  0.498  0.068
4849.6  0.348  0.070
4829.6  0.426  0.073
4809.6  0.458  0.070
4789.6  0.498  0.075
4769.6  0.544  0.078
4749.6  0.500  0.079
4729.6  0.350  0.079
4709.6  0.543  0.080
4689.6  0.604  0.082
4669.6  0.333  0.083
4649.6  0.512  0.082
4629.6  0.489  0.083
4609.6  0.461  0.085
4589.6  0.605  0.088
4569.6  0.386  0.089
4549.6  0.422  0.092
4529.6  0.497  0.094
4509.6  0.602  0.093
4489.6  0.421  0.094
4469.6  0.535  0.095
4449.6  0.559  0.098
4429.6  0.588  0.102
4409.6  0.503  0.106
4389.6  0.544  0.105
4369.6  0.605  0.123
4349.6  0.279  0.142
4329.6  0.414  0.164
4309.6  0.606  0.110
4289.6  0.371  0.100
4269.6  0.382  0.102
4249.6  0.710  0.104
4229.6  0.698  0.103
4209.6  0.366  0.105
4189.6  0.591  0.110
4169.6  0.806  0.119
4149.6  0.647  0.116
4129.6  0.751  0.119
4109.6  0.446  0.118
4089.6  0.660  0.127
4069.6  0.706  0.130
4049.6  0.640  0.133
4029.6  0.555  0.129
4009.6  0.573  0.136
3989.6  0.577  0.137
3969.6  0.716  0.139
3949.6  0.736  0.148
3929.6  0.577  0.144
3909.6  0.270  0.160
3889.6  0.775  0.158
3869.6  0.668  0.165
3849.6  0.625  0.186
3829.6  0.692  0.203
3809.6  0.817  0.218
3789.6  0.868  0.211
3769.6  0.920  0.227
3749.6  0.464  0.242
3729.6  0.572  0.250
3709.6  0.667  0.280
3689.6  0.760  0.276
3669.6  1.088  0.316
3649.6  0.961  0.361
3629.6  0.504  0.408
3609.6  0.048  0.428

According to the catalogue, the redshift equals 0.80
